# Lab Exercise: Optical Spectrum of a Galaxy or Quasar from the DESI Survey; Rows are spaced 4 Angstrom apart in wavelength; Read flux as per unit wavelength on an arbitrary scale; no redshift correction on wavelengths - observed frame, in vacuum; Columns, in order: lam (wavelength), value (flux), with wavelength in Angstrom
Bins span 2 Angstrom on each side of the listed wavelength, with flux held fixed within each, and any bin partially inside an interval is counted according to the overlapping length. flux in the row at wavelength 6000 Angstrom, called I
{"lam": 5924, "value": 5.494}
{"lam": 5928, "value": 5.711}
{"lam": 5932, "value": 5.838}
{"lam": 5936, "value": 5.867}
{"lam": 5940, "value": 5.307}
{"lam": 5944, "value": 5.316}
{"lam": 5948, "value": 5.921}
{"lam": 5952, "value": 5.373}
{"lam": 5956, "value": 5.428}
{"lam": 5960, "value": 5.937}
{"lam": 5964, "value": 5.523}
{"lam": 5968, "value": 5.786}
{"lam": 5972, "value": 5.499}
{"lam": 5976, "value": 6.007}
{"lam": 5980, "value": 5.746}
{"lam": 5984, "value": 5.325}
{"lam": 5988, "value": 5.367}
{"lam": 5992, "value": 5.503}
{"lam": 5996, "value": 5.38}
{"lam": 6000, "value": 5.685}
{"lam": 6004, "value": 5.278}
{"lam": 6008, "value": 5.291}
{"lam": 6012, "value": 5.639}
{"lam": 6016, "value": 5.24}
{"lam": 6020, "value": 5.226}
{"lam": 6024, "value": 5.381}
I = 5.685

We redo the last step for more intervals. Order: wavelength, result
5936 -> 5.867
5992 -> 5.503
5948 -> 5.921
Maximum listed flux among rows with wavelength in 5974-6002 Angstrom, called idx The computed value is 6.007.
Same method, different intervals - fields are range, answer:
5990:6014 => 5.685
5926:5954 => 5.921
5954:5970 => 5.937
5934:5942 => 5.867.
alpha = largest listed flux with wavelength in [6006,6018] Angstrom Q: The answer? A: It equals 5.639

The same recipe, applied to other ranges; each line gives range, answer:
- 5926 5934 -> 5.838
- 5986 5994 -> 5.503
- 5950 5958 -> 5.428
